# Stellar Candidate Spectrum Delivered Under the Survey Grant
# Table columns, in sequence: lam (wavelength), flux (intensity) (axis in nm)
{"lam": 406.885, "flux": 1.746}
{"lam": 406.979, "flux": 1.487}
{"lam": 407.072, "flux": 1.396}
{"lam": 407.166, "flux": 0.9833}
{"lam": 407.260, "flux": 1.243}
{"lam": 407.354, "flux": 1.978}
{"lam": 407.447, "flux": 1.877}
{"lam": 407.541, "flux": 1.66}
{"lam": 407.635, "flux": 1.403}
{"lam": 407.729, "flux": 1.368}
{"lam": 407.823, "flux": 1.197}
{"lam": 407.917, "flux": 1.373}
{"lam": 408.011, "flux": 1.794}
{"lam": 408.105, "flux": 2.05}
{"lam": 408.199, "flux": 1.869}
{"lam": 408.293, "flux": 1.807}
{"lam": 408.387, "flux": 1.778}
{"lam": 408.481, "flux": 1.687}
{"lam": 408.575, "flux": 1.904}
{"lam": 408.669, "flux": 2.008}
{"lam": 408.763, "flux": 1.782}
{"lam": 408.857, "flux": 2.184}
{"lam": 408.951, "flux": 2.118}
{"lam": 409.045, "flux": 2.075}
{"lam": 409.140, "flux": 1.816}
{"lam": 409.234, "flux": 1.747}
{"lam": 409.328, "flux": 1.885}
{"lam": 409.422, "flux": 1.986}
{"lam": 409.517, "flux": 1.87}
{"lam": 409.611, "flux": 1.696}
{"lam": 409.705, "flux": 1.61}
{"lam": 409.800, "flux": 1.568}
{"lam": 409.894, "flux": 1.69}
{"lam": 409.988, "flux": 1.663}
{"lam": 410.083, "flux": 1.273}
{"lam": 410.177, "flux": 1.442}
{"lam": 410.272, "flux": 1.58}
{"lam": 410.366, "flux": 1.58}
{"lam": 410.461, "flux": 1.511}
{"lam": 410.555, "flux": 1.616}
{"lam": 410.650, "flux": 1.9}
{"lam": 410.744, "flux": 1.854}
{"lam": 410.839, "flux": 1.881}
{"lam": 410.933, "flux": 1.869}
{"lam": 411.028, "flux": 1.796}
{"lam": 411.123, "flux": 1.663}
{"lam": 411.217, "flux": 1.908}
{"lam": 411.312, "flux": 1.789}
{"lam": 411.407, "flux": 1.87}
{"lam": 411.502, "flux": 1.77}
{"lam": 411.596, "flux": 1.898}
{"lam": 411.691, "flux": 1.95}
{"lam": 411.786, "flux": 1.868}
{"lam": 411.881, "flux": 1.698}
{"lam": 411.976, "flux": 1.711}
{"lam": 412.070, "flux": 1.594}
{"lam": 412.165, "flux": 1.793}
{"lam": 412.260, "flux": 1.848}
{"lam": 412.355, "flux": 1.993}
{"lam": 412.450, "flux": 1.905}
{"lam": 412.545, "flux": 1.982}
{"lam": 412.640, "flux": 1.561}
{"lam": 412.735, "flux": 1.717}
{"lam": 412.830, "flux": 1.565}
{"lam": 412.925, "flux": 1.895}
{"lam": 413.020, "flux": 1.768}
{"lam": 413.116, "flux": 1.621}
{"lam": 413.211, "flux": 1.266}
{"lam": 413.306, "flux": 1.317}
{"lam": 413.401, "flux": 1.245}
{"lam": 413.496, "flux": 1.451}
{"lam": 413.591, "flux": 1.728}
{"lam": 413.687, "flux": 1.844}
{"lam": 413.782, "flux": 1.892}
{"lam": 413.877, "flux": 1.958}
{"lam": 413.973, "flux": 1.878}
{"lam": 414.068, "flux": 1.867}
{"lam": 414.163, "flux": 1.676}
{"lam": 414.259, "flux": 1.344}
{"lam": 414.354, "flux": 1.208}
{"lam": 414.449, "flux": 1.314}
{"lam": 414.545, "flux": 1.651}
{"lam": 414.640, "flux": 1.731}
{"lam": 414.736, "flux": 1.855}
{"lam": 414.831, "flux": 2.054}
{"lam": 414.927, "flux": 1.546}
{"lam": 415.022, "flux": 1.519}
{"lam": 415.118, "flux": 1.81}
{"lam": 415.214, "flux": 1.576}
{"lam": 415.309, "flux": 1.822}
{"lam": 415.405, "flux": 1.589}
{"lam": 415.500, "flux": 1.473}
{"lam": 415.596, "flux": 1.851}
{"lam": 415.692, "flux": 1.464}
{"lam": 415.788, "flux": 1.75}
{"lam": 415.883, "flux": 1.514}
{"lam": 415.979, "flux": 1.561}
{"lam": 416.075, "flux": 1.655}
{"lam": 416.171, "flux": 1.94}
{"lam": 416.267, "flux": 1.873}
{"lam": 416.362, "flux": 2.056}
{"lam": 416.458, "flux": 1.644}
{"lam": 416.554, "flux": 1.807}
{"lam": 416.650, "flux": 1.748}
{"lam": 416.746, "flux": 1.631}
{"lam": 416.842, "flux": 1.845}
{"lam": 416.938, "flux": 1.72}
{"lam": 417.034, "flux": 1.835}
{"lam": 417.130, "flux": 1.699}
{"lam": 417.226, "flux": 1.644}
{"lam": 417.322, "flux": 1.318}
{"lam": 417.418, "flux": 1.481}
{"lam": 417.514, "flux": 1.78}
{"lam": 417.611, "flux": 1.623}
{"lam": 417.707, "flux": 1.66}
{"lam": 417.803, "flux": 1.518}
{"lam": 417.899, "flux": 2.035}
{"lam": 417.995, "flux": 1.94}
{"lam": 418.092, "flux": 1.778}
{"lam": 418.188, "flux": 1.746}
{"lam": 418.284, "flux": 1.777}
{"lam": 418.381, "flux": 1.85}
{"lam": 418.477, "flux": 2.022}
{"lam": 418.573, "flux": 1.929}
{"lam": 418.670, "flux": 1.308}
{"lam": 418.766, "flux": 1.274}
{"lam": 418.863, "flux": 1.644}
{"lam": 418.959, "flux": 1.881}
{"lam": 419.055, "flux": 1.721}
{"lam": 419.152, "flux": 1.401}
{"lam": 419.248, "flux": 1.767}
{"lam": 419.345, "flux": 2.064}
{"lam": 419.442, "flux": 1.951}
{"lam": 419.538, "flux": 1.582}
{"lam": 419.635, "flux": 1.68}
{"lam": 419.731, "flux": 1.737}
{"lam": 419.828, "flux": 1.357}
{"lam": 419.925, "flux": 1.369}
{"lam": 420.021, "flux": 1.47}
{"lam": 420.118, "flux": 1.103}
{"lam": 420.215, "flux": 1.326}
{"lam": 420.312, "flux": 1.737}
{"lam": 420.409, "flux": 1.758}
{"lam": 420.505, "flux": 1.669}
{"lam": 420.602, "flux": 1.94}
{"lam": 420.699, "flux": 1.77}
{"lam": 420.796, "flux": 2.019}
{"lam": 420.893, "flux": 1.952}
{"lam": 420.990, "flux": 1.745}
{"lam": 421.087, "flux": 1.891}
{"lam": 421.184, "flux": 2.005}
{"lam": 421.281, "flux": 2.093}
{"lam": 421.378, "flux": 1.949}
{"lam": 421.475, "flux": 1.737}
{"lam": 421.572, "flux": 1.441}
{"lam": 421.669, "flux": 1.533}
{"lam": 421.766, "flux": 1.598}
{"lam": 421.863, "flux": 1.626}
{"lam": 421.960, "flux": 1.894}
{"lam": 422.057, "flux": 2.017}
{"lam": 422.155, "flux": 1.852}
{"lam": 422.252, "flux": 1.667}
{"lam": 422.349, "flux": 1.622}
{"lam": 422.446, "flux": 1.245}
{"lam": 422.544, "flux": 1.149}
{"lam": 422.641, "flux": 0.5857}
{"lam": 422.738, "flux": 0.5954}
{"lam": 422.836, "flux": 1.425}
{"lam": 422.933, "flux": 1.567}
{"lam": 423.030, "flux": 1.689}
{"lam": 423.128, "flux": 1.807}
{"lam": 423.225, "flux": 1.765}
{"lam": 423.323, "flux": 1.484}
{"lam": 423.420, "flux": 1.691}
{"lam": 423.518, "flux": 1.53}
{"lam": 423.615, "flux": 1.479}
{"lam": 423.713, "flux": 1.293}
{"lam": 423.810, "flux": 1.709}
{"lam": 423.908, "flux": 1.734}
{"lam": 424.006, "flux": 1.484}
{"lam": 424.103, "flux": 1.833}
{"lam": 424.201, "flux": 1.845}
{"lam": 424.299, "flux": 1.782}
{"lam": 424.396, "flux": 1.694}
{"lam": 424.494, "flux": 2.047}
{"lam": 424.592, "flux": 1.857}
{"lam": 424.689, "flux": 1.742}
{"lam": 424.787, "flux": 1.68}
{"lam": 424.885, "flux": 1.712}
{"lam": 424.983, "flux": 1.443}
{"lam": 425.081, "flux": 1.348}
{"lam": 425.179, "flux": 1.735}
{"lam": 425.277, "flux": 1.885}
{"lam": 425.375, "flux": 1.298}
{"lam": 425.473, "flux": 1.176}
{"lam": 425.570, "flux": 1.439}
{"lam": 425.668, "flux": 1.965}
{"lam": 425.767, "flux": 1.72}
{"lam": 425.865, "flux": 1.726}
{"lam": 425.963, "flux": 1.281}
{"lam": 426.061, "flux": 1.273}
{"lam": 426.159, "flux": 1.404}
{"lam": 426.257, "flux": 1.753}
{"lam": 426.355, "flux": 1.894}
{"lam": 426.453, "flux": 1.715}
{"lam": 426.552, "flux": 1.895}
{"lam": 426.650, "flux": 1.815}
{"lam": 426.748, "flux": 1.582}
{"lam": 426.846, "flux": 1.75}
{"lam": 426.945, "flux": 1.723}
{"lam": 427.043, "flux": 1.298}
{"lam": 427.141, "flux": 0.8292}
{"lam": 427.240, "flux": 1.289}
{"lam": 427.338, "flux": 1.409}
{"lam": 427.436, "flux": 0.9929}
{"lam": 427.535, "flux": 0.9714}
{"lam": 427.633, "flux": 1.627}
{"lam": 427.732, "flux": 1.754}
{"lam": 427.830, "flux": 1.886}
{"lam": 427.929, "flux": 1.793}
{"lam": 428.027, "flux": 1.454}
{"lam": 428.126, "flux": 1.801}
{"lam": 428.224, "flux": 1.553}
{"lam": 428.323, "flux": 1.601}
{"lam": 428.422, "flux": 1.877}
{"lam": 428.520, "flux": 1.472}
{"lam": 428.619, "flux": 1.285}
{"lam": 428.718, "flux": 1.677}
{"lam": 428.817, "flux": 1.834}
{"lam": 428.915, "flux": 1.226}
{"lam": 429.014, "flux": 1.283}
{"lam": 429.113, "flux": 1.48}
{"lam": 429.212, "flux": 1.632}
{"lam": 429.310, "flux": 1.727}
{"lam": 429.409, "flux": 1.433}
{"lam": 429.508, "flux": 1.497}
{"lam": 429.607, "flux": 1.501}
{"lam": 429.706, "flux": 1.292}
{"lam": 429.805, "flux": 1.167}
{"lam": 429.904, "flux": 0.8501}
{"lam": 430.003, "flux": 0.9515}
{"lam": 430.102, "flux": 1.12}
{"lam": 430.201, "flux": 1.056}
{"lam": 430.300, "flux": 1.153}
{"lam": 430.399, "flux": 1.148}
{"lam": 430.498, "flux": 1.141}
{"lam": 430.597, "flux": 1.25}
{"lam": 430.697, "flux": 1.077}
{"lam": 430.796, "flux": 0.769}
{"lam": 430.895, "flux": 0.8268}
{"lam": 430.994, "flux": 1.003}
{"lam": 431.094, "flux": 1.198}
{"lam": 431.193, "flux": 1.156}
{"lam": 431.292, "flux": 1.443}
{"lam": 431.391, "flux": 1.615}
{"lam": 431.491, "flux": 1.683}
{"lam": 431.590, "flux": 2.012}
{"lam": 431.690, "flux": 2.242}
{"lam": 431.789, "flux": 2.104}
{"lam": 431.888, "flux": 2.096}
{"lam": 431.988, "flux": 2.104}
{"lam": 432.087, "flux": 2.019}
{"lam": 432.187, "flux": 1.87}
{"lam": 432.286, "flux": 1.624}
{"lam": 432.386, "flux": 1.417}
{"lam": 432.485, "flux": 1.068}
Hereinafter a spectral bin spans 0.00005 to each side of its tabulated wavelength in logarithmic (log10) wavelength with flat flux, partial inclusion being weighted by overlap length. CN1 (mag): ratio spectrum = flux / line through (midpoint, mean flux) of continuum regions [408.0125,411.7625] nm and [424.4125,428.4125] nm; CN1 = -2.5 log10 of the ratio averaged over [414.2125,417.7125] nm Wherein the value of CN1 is 0.03 mag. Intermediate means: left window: 1.79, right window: 1.58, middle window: 1.66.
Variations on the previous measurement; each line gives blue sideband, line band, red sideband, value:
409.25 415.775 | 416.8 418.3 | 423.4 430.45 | -0.05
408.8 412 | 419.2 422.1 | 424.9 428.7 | -0.06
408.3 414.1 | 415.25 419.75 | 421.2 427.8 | -0.03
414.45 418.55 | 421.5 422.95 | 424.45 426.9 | 0.15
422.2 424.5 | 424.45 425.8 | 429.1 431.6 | -0.13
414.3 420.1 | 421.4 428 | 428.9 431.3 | -0.12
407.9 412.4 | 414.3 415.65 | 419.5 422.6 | 0.06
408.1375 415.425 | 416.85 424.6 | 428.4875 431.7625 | -0.08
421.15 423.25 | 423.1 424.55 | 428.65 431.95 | -0.09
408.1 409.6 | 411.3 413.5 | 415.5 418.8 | 0.07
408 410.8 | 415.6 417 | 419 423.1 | -0.03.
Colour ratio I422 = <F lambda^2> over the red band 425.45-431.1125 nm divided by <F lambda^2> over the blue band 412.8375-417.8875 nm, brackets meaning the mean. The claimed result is 0.91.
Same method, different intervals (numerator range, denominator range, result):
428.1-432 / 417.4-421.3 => 0.87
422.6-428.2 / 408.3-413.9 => 0.95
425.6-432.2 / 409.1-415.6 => 0.95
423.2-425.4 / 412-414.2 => 1.02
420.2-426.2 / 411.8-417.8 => 1.01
